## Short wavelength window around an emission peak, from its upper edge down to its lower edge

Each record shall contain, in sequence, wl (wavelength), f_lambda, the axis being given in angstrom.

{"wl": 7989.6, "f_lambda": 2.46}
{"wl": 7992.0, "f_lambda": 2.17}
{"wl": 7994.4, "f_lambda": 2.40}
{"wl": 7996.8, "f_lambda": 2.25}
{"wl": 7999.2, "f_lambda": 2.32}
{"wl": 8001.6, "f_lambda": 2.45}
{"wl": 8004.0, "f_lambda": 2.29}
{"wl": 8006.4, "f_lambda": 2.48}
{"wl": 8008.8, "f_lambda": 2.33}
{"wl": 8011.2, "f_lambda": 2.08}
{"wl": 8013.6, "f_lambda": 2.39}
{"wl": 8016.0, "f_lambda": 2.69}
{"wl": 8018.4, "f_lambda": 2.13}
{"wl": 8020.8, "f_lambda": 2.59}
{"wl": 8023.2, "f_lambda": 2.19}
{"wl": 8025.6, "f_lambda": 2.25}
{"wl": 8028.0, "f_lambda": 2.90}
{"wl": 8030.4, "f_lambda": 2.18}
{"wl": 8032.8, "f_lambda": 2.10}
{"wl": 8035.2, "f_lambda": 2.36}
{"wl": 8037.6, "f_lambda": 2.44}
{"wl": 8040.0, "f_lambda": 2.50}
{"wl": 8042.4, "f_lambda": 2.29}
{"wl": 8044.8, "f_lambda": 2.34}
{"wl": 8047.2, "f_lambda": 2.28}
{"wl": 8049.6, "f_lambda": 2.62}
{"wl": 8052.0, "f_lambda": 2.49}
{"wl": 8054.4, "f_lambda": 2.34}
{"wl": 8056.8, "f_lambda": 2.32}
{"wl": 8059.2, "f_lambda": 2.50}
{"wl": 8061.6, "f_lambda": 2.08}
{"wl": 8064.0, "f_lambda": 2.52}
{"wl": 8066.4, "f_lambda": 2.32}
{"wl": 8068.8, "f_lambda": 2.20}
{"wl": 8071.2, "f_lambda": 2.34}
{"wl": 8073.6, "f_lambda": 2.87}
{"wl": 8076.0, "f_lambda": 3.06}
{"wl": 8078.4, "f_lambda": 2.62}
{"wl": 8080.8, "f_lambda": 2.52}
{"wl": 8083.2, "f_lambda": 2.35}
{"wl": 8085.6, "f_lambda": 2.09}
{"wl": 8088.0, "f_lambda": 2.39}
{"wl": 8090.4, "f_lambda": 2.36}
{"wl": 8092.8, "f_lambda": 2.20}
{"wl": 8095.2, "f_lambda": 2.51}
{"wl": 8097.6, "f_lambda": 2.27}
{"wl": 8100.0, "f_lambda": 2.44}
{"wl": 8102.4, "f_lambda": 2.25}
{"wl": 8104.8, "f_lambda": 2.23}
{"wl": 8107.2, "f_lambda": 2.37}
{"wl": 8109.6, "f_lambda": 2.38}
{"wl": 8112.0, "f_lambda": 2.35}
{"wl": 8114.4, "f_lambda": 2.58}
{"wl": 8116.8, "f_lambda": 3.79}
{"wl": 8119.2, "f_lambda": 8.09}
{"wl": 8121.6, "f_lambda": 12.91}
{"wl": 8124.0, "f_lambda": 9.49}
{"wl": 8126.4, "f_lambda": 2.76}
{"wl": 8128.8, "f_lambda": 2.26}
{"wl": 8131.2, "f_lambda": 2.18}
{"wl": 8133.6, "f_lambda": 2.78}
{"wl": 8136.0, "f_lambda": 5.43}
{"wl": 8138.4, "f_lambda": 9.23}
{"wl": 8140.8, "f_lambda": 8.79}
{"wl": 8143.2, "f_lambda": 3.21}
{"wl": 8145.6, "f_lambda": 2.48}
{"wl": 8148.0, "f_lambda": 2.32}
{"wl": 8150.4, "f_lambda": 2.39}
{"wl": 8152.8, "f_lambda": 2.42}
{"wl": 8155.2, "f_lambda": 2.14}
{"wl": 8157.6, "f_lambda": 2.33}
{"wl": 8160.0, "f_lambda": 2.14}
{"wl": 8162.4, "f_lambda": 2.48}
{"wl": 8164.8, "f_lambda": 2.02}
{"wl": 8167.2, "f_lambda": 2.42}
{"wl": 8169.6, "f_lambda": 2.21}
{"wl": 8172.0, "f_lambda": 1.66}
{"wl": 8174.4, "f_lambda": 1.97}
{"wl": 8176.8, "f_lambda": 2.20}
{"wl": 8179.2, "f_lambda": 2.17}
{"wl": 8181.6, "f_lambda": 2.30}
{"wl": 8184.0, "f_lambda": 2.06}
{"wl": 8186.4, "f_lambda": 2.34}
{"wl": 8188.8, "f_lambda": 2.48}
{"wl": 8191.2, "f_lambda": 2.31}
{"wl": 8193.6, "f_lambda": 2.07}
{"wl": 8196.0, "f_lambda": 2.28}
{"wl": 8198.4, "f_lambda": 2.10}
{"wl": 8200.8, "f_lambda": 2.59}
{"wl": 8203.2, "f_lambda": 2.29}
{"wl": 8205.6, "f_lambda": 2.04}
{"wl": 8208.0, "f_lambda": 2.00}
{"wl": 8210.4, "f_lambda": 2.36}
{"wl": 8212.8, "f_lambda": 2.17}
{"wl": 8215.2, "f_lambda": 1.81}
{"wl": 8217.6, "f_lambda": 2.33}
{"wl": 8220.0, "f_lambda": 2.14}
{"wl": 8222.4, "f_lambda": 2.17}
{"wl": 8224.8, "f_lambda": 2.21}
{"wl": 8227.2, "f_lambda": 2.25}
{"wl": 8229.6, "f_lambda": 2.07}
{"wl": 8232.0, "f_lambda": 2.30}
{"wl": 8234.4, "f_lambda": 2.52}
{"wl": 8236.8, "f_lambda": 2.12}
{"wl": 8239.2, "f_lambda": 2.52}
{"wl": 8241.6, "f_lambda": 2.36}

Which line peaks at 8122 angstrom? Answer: [S II] 6716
